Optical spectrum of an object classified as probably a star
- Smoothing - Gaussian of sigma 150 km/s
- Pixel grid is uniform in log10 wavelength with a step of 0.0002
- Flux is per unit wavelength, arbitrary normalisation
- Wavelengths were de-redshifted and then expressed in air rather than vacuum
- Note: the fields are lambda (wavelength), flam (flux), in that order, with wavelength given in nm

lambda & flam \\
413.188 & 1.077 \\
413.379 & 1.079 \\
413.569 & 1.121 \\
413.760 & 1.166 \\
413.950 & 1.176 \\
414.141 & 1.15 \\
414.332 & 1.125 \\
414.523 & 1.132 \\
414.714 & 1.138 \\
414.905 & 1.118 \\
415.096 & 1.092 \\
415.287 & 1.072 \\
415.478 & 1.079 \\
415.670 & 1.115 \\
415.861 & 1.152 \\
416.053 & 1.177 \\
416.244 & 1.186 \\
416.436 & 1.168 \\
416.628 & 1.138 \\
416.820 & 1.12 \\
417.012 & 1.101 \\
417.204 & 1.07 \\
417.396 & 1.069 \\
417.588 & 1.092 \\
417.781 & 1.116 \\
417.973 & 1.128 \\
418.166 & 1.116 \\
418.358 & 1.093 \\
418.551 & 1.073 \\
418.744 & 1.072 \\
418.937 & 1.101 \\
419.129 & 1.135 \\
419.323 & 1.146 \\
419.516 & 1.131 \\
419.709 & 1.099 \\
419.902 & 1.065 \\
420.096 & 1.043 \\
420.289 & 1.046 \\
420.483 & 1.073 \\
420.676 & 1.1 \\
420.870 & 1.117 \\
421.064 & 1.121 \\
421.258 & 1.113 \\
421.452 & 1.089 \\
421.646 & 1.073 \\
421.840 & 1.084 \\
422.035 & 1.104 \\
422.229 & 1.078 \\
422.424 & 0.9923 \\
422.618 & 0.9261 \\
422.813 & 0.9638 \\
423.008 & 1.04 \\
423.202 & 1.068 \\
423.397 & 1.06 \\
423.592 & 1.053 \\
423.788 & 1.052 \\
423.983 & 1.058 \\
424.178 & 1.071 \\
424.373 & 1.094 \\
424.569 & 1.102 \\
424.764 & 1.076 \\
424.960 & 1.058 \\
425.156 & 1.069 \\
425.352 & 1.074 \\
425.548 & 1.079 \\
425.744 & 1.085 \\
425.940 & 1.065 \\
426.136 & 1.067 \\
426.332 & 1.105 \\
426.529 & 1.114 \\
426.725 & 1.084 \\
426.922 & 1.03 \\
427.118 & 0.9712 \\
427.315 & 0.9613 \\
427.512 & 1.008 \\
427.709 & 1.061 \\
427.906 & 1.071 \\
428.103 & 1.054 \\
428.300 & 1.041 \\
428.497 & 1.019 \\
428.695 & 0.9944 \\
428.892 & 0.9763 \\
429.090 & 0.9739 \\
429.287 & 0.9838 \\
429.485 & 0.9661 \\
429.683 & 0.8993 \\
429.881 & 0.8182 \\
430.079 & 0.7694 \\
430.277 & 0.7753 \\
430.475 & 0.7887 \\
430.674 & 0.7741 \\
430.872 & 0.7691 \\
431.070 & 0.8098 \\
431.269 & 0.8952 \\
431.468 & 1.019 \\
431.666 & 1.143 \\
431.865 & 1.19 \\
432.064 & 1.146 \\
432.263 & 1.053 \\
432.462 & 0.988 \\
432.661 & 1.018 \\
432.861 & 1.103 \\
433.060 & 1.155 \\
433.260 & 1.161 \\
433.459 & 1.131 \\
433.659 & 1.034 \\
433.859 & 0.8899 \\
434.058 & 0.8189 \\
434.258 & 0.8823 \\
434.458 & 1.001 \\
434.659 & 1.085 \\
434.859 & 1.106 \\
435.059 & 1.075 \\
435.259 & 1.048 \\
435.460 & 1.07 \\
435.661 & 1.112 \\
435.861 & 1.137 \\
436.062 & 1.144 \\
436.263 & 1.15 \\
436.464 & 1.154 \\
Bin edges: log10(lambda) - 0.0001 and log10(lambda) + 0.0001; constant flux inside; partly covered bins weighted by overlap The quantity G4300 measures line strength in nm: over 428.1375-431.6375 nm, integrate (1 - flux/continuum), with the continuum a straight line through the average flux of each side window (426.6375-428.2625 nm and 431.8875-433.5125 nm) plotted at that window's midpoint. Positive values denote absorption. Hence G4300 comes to 0.51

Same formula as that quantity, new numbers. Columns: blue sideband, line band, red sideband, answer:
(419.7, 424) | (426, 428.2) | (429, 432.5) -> -0.14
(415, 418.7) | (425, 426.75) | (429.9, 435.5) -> -0.07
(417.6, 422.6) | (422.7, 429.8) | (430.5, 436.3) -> 0.14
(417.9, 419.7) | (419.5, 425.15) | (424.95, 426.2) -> 0.12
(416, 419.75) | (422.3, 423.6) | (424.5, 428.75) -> 0.08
